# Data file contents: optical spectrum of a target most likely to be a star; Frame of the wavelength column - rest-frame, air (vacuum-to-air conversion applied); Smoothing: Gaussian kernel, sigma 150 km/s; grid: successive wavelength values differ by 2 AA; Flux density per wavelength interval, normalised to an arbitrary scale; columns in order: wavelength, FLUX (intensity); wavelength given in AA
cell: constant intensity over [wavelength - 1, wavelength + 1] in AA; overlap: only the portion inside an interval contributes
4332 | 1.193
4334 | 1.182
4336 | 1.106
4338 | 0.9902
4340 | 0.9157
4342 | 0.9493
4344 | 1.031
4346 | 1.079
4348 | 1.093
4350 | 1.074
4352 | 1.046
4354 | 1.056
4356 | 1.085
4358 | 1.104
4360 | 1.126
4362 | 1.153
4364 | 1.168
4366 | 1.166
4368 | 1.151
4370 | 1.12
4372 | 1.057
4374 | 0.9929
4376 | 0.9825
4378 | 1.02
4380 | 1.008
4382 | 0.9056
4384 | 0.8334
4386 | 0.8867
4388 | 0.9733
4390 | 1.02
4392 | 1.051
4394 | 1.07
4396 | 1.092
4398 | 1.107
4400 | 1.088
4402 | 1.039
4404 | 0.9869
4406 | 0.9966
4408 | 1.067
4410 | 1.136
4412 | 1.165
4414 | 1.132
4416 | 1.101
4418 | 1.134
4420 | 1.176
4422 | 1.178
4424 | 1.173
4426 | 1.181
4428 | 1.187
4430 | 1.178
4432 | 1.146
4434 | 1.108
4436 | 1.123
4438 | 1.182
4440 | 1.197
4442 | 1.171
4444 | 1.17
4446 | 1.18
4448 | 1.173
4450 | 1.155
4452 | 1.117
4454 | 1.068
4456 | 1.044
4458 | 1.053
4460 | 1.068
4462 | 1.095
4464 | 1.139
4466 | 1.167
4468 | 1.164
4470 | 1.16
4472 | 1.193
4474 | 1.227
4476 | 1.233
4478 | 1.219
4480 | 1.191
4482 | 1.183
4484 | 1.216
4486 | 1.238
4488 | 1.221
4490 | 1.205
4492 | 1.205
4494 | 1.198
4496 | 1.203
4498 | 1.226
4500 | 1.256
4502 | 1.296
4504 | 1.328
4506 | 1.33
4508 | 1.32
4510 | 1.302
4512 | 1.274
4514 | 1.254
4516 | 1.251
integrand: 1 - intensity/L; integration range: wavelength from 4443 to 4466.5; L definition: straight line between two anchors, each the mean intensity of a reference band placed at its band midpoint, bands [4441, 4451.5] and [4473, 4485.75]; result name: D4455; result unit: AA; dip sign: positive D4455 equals 1.2 AA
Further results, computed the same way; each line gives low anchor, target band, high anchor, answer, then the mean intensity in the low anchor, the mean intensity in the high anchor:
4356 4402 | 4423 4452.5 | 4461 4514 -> -0.5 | 1.05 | 1.22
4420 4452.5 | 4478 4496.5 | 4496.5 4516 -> 0.6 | 1.16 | 1.28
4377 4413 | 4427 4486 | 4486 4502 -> -0.5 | 1.02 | 1.22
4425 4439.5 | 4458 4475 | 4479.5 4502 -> 0.7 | 1.16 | 1.22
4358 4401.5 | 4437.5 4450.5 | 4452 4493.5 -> -0.6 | 1.05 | 1.16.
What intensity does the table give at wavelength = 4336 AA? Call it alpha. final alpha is 1.106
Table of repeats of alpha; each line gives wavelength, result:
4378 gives 1.02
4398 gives 1.107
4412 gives 1.165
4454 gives 1.068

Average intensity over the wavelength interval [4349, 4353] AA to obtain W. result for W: 1.06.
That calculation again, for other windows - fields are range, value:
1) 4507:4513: 1.3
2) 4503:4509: 1.33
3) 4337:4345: 0.972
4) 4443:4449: 1.17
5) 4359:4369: 1.15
